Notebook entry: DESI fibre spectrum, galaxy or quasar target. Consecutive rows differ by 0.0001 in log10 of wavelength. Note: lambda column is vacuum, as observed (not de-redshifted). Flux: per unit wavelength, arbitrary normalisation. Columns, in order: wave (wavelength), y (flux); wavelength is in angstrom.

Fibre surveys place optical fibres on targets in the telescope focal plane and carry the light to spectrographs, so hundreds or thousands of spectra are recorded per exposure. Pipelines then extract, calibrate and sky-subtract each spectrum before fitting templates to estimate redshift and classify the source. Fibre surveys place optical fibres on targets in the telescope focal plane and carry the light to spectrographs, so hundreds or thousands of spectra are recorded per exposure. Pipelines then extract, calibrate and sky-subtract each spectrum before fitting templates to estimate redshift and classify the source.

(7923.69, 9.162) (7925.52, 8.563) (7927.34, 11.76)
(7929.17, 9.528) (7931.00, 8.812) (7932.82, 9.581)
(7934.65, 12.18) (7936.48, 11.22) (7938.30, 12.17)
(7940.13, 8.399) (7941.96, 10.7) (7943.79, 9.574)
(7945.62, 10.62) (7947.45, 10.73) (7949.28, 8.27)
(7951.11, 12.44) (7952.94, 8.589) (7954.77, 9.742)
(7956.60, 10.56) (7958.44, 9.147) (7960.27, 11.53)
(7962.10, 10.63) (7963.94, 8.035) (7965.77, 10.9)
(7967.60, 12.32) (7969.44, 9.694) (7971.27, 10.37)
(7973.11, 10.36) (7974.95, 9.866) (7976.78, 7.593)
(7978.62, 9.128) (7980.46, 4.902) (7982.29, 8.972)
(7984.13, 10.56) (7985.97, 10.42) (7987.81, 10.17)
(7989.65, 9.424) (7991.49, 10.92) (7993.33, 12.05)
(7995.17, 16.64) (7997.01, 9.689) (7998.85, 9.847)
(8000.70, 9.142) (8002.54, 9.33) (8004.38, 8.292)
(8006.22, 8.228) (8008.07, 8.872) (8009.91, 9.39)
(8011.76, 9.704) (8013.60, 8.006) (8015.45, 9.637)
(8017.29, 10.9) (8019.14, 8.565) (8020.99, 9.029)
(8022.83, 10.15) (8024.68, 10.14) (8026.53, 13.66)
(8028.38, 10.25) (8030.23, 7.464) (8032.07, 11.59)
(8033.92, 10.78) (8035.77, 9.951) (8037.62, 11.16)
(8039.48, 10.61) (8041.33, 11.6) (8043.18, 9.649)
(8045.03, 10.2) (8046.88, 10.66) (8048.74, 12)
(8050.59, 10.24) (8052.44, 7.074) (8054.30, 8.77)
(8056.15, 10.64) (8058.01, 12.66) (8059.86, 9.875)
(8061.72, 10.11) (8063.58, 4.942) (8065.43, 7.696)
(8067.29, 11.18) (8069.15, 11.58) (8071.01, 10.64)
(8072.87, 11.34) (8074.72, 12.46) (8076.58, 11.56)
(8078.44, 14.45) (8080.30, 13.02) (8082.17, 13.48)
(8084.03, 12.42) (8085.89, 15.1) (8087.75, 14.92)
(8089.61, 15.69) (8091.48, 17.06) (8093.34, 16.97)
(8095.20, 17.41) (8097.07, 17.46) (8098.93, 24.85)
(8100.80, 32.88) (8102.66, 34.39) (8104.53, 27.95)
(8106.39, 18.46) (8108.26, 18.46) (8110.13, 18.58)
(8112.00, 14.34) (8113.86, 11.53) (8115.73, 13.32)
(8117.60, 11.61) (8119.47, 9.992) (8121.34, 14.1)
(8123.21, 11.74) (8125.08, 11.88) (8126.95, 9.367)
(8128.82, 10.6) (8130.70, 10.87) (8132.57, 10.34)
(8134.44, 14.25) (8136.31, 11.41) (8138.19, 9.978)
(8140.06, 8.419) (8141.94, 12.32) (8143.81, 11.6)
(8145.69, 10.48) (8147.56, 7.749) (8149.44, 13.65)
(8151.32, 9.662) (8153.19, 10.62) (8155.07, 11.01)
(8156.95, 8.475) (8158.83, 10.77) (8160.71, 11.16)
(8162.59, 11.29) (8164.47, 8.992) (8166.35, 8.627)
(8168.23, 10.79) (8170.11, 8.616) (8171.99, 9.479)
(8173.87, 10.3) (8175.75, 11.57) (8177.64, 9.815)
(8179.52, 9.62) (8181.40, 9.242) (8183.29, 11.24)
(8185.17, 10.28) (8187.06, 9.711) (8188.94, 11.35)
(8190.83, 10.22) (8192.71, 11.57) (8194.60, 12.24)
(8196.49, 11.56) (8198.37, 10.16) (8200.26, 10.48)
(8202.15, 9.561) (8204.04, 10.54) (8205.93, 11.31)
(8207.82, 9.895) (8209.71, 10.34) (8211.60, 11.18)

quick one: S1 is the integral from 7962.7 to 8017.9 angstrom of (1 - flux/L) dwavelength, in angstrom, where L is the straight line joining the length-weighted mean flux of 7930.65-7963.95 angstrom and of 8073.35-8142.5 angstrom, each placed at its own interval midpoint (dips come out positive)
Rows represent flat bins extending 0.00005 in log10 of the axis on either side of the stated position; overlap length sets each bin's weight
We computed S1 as 8.4 angstrom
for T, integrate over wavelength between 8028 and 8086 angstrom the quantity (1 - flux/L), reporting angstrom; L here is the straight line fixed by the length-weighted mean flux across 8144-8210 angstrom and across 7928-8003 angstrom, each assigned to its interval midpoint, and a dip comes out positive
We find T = -2.8 angstrom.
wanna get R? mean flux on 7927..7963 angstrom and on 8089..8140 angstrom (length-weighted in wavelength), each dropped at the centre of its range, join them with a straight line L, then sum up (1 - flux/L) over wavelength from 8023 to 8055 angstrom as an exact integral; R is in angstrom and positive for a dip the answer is 7.34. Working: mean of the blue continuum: 10.3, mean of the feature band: 10.3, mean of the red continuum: 16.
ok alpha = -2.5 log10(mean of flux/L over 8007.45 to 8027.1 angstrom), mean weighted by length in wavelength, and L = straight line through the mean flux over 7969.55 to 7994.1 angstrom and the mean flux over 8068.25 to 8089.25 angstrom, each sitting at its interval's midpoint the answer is 0.110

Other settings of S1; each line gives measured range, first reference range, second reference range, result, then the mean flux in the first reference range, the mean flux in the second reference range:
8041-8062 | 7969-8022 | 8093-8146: 3.4 angstrom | 9.65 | 15.4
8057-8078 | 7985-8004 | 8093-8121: 7.4 angstrom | 10.7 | 19.1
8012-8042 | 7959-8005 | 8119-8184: 0.0 angstrom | 10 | 10.6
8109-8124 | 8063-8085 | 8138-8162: -3.3 angstrom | 11.3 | 10.5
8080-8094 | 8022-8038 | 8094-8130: 0.3 angstrom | 10.6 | 17.3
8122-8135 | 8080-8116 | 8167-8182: 3.3 angstrom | 18.6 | 9.92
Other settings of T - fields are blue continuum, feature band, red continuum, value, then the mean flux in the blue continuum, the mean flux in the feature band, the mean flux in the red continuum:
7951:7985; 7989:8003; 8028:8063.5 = -1.57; 9.69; 11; 10.2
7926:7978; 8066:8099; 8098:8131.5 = 3.12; 10.2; 14.2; 17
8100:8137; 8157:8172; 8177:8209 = 3.15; 15.8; 9.91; 10.5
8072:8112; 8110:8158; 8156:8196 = 9.47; 18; 11.3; 10.3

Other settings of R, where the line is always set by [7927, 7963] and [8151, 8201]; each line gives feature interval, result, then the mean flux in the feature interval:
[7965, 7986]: 1.52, 9.55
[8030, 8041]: -0.22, 10.5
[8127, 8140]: -0.75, 10.9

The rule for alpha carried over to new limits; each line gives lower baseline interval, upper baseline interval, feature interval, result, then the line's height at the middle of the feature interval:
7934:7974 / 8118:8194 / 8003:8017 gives 0.161 mag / 10.4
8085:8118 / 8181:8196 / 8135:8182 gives 0.304 mag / 13.7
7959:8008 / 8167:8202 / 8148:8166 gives -0.012 mag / 10.4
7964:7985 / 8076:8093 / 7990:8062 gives 0.147 mag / 11.7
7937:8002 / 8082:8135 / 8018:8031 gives 0.254 mag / 12.5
